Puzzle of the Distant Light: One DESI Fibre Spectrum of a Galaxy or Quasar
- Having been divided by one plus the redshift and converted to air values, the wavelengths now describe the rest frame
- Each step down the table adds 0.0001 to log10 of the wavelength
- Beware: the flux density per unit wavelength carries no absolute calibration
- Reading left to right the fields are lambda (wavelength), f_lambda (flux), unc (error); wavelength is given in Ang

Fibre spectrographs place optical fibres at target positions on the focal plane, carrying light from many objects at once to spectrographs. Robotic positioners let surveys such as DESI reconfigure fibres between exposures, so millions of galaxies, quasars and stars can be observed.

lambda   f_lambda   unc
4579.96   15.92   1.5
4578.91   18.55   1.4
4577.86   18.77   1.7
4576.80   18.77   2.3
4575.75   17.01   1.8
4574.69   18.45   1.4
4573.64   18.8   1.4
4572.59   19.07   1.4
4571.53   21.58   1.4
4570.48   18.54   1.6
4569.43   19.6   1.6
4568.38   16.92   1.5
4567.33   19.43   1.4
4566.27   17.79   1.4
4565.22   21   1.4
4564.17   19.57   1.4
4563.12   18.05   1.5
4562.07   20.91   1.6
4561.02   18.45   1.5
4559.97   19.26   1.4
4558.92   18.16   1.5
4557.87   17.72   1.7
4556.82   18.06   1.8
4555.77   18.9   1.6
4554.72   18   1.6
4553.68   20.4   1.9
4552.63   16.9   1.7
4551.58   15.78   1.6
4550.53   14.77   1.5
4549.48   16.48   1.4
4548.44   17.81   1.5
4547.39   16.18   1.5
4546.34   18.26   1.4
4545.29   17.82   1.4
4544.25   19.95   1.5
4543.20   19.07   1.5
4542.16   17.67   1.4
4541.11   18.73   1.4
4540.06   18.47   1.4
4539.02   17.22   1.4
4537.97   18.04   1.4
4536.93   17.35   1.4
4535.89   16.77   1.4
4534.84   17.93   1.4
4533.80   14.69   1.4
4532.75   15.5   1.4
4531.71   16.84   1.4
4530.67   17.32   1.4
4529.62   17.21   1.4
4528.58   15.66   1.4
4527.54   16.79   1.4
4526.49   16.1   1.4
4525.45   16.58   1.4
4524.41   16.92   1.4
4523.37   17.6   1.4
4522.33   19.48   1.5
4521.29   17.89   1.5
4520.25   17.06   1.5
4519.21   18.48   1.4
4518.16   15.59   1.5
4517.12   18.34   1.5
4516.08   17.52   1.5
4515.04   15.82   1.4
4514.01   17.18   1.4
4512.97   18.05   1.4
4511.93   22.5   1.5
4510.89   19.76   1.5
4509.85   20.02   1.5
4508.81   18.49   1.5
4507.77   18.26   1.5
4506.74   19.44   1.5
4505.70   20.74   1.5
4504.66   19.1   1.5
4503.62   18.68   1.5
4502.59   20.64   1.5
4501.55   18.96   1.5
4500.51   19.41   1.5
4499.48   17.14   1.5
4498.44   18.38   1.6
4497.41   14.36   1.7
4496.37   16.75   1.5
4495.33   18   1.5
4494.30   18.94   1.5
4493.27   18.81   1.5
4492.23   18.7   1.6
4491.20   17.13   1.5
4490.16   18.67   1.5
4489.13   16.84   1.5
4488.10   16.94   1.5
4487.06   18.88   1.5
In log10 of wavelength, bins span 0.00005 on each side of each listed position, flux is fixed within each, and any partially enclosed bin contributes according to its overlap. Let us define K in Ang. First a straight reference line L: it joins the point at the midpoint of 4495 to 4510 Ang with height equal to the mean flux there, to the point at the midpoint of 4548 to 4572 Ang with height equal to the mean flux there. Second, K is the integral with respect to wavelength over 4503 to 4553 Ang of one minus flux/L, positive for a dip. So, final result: 2.2 Ang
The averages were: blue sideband 18.5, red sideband 18.4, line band 17.7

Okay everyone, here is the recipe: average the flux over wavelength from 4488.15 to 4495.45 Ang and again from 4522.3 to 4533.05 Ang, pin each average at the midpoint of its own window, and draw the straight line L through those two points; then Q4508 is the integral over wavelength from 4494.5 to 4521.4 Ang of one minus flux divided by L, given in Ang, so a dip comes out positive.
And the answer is -1.2 Ang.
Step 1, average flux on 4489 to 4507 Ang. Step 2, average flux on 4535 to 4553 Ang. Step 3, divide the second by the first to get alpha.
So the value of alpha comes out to 0.95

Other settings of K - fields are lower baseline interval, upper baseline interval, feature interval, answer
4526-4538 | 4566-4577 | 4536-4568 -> -0.88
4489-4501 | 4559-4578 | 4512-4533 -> 1.15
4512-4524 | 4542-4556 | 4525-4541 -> 0.75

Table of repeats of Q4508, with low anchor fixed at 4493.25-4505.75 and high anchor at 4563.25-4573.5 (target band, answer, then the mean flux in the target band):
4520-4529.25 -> 0.8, 17.1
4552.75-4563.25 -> 0.2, 18.8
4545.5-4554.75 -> 0.9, 17.2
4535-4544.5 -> 0.4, 18.1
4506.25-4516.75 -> -0.1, 18.7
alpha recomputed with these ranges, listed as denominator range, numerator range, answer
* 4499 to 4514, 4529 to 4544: 0.90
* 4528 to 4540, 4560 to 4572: 1.14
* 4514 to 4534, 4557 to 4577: 1.11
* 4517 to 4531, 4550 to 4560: 1.03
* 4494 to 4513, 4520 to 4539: 0.90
